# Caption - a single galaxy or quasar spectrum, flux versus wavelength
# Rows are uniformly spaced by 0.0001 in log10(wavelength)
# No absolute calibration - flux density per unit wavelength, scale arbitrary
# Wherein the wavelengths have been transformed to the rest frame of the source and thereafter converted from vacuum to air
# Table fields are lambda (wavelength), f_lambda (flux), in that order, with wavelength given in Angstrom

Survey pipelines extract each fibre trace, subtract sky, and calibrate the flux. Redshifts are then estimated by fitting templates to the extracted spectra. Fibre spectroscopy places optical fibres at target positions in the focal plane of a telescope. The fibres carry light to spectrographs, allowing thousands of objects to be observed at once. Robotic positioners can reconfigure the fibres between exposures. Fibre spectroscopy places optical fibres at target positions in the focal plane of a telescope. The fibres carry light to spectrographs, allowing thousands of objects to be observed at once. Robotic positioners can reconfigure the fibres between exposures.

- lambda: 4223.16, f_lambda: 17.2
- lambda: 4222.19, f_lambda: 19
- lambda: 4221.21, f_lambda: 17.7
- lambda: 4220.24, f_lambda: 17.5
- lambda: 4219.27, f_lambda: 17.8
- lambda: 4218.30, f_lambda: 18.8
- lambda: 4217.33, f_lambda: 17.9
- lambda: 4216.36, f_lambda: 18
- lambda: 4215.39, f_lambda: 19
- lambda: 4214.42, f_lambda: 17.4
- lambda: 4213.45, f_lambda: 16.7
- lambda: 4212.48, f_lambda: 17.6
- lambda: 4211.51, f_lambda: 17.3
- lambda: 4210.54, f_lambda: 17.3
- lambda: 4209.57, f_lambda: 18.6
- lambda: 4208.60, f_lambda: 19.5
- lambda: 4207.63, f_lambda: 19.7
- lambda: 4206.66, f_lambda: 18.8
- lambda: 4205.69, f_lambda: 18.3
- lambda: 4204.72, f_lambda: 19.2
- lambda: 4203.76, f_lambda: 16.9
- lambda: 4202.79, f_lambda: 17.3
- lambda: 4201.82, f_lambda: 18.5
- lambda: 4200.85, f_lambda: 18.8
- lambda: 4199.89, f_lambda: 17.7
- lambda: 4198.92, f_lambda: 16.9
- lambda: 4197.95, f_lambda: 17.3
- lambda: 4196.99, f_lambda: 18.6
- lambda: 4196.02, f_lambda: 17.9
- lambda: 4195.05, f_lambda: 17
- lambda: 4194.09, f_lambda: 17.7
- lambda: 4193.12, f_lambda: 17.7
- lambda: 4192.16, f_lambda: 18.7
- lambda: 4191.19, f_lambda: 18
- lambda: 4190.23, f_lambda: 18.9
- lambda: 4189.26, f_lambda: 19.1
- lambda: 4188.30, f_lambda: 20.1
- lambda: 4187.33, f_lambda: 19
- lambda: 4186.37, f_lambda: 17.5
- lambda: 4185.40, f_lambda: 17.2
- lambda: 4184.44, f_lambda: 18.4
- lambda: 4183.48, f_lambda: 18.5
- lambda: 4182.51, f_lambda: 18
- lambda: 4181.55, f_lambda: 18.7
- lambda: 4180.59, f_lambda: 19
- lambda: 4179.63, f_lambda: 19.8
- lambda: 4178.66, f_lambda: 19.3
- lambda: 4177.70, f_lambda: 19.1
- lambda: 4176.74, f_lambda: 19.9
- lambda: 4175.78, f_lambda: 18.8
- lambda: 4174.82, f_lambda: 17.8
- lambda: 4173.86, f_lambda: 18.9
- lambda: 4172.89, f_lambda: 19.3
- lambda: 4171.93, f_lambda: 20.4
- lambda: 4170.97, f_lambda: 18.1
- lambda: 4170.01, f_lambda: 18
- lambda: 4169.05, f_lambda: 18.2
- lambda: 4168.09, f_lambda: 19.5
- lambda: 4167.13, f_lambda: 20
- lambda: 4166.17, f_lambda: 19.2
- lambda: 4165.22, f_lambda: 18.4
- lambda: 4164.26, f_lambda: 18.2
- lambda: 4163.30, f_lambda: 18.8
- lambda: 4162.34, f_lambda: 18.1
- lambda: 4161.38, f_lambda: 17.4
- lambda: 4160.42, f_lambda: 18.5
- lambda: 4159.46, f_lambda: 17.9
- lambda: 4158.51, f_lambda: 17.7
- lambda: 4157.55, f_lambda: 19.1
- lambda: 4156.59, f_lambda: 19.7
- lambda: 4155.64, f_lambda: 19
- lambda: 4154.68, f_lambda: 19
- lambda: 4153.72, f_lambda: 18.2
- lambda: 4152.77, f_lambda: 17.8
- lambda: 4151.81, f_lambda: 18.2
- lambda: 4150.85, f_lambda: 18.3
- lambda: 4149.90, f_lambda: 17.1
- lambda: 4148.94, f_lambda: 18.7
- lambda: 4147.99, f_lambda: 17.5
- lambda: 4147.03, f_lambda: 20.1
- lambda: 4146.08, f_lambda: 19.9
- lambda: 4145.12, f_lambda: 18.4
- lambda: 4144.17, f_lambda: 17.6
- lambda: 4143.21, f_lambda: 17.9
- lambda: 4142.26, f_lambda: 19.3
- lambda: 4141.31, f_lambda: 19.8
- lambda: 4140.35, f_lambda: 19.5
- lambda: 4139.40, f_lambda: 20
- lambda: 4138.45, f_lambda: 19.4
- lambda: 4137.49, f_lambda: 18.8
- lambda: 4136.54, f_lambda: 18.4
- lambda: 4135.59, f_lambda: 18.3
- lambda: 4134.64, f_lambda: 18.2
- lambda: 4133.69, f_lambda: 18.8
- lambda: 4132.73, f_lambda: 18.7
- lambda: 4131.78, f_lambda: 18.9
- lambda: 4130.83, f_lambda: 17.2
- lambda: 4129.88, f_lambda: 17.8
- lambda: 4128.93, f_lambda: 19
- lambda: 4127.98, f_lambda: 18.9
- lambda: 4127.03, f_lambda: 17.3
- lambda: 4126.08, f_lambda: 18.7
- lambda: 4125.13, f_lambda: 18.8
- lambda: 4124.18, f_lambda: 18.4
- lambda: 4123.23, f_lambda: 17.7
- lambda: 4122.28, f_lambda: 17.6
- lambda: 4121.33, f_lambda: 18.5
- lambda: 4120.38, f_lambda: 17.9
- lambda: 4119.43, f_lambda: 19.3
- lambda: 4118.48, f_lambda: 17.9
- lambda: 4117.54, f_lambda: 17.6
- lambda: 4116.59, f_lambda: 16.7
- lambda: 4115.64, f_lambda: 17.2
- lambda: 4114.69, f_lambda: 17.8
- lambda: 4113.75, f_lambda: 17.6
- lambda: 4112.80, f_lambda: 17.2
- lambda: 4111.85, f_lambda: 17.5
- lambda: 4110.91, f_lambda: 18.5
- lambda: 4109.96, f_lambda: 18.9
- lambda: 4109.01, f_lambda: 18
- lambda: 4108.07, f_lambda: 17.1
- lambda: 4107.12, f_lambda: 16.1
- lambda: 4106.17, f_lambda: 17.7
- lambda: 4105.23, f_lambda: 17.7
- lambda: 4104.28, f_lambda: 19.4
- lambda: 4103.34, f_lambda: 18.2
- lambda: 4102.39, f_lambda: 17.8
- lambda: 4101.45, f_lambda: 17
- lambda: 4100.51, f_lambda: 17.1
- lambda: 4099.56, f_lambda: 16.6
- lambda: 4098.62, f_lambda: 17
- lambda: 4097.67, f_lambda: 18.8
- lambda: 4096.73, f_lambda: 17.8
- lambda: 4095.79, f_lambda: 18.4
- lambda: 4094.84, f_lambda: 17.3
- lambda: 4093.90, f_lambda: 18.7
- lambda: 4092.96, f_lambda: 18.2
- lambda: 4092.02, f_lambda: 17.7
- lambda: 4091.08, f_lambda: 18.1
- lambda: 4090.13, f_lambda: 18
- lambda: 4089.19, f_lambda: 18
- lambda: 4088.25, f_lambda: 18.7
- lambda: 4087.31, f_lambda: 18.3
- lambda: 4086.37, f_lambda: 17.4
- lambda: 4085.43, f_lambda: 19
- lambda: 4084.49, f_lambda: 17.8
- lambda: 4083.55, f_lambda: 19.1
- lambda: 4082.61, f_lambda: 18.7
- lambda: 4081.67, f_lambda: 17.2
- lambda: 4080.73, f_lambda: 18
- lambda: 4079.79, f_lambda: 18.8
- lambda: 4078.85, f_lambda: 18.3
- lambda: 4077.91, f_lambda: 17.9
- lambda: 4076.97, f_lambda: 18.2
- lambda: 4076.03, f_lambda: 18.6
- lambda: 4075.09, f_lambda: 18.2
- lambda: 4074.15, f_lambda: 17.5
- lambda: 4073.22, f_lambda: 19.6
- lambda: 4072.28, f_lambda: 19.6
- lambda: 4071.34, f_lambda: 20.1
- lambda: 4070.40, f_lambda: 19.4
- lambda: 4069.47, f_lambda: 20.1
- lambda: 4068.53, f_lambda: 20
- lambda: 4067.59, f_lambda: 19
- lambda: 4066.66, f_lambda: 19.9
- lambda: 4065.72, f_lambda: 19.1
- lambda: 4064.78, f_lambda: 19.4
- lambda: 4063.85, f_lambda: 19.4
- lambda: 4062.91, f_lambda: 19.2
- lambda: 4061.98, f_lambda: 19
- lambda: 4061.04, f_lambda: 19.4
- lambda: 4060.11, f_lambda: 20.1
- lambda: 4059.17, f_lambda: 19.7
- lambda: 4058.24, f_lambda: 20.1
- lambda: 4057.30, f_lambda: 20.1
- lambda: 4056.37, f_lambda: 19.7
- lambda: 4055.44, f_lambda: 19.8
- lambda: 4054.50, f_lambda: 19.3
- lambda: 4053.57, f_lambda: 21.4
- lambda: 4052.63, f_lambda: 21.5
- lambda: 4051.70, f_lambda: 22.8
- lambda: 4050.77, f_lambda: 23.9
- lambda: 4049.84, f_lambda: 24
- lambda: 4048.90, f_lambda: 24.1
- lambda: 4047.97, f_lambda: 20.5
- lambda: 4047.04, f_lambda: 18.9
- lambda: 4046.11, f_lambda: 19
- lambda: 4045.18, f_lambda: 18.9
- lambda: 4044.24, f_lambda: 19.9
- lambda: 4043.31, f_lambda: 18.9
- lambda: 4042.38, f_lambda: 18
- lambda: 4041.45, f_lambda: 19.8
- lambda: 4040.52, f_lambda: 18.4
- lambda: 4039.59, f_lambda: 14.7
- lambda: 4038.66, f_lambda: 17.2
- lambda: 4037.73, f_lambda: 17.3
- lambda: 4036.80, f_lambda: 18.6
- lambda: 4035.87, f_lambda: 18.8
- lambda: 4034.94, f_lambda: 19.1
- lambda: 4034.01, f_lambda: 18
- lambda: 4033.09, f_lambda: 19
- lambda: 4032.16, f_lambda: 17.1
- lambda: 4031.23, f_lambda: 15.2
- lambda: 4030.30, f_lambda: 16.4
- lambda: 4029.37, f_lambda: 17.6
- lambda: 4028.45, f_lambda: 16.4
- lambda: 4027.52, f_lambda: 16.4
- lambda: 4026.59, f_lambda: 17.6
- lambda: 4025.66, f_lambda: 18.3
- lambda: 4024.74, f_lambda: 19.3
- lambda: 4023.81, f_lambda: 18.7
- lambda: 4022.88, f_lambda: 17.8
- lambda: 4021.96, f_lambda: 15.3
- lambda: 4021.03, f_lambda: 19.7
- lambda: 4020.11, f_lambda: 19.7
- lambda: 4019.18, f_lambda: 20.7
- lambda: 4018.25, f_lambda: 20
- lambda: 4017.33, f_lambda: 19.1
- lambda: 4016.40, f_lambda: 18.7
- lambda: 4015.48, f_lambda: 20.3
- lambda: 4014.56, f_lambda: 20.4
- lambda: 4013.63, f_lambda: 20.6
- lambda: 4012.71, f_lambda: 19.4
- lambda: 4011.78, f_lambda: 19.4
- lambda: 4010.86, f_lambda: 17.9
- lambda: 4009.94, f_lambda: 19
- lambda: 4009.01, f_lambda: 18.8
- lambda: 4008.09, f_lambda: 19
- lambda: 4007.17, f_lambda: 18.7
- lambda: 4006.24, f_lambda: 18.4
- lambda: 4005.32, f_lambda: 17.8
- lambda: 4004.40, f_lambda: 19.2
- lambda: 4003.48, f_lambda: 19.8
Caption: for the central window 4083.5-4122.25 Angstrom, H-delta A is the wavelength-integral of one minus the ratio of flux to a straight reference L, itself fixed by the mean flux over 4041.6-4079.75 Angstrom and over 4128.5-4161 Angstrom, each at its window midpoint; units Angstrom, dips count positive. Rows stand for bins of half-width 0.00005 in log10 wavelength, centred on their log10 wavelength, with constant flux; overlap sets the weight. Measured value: 2.7 Angstrom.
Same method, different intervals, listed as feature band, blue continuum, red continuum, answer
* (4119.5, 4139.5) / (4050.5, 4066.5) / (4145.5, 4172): 0.6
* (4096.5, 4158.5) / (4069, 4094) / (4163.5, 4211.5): 0.9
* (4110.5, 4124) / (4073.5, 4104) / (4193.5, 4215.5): 0.2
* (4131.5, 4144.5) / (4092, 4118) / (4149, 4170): -0.5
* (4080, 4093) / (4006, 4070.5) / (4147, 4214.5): 0.5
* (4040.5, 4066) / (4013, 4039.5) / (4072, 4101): -2.8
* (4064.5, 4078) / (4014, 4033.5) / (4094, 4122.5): -0.9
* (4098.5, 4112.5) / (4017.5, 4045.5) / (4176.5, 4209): 0.5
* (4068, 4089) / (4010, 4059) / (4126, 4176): 0.3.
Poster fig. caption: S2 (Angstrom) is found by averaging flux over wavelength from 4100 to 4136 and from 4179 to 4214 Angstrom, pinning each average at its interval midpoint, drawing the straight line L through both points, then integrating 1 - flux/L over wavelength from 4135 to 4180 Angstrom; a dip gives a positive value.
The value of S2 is -1.6 Angstrom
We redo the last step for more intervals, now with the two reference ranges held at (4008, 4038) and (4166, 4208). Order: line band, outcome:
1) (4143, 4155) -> 0.10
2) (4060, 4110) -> 0.25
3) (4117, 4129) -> 0.17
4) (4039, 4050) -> -0.57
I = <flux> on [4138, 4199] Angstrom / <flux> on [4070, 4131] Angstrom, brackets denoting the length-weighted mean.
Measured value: 1.03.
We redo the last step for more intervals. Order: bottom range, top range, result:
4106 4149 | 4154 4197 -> 1.02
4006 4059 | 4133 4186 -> 0.98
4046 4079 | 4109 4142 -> 0.92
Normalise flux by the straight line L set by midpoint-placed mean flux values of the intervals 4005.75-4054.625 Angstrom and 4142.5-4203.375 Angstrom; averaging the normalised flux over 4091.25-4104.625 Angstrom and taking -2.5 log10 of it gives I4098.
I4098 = 0.05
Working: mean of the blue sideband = 19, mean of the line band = 17.9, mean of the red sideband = 18.5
